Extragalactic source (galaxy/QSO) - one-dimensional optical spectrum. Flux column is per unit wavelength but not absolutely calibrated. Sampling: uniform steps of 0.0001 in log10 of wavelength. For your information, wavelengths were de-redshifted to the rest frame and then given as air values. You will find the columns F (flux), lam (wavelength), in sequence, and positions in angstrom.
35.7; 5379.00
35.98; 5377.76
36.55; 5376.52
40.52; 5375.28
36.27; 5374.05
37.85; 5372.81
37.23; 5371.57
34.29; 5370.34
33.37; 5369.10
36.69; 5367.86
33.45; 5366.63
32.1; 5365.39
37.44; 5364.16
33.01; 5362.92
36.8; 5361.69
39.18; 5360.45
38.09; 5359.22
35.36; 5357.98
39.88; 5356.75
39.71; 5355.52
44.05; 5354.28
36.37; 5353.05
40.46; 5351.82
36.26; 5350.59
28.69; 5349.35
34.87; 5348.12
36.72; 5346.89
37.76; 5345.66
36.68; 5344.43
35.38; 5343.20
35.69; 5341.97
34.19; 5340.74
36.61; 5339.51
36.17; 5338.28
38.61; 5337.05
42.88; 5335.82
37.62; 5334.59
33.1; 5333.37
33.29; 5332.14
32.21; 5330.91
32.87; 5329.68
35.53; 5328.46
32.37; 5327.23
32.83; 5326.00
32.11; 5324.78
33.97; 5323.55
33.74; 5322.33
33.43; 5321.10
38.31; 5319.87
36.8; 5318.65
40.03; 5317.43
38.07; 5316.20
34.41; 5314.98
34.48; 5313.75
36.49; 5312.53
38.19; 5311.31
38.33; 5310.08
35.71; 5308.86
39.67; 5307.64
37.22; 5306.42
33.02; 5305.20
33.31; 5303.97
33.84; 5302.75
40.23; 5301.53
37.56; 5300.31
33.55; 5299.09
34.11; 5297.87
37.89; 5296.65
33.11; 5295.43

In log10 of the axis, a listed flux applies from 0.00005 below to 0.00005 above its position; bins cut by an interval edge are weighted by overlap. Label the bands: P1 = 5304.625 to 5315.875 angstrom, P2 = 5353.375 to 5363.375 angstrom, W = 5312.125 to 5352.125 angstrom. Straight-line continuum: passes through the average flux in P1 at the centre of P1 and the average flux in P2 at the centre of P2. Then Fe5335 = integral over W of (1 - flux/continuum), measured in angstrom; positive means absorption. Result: 1.9 angstrom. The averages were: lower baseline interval 36.5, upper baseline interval 38.3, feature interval 35.5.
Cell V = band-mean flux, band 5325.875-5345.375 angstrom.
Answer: 35.5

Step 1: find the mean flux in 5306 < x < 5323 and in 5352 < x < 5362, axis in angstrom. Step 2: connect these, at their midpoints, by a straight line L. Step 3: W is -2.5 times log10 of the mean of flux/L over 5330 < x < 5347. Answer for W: 0.05 mag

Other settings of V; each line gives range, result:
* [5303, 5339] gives 35.7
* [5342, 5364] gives 37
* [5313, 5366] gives 36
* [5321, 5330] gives 33.4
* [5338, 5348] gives 36.1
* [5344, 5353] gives 35.9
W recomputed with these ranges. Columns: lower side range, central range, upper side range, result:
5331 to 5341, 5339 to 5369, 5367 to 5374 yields -0.009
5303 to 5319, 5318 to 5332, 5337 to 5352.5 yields 0.070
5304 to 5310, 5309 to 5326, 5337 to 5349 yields 0.009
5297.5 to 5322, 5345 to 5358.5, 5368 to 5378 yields -0.025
